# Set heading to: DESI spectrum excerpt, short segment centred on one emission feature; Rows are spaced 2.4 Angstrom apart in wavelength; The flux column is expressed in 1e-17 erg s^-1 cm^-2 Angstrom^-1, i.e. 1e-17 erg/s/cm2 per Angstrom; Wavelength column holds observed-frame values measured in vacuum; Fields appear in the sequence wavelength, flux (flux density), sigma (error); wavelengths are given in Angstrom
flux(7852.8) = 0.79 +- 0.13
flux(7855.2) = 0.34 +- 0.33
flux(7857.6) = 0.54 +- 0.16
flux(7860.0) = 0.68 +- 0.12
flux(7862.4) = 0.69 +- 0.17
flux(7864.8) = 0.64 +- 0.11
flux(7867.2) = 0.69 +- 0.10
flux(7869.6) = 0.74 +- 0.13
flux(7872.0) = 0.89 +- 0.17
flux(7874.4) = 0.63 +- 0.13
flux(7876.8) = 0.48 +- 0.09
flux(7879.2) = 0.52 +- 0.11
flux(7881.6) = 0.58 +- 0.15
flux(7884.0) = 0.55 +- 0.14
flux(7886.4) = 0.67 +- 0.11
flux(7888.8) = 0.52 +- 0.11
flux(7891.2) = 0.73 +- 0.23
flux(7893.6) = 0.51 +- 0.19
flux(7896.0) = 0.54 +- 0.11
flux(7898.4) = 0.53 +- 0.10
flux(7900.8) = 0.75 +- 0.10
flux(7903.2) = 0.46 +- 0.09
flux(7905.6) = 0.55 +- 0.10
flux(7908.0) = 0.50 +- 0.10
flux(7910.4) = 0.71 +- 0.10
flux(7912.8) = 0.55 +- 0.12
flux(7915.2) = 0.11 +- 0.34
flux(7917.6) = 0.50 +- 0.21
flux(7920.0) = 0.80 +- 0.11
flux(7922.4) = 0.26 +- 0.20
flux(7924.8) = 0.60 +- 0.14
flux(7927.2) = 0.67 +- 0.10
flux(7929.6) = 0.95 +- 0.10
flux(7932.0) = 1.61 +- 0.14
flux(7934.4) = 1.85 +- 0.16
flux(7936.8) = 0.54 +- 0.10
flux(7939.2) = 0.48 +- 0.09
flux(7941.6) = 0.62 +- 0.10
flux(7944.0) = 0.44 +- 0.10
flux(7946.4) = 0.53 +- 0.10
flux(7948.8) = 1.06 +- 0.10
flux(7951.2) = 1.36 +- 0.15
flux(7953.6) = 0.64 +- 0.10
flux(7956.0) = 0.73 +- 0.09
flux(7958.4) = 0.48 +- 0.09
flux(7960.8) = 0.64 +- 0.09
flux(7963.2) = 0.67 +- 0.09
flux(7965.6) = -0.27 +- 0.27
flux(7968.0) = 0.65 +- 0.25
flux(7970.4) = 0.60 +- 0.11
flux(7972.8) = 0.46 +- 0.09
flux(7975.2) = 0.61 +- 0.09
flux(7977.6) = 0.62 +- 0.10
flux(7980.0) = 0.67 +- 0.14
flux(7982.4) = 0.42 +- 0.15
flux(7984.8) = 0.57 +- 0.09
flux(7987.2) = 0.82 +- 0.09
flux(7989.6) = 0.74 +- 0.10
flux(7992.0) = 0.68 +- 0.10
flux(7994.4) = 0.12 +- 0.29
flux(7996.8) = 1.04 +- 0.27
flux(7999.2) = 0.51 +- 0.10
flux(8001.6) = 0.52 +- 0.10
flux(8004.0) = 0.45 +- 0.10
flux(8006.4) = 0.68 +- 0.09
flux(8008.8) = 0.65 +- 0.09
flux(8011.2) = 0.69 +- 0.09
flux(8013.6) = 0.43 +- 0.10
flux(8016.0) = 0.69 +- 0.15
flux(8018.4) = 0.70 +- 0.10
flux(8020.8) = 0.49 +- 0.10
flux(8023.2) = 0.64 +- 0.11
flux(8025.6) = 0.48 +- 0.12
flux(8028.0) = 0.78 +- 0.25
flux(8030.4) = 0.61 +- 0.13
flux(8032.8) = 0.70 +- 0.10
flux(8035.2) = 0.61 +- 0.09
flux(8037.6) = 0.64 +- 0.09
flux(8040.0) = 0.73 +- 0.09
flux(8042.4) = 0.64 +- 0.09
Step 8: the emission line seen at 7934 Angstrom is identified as [S II]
